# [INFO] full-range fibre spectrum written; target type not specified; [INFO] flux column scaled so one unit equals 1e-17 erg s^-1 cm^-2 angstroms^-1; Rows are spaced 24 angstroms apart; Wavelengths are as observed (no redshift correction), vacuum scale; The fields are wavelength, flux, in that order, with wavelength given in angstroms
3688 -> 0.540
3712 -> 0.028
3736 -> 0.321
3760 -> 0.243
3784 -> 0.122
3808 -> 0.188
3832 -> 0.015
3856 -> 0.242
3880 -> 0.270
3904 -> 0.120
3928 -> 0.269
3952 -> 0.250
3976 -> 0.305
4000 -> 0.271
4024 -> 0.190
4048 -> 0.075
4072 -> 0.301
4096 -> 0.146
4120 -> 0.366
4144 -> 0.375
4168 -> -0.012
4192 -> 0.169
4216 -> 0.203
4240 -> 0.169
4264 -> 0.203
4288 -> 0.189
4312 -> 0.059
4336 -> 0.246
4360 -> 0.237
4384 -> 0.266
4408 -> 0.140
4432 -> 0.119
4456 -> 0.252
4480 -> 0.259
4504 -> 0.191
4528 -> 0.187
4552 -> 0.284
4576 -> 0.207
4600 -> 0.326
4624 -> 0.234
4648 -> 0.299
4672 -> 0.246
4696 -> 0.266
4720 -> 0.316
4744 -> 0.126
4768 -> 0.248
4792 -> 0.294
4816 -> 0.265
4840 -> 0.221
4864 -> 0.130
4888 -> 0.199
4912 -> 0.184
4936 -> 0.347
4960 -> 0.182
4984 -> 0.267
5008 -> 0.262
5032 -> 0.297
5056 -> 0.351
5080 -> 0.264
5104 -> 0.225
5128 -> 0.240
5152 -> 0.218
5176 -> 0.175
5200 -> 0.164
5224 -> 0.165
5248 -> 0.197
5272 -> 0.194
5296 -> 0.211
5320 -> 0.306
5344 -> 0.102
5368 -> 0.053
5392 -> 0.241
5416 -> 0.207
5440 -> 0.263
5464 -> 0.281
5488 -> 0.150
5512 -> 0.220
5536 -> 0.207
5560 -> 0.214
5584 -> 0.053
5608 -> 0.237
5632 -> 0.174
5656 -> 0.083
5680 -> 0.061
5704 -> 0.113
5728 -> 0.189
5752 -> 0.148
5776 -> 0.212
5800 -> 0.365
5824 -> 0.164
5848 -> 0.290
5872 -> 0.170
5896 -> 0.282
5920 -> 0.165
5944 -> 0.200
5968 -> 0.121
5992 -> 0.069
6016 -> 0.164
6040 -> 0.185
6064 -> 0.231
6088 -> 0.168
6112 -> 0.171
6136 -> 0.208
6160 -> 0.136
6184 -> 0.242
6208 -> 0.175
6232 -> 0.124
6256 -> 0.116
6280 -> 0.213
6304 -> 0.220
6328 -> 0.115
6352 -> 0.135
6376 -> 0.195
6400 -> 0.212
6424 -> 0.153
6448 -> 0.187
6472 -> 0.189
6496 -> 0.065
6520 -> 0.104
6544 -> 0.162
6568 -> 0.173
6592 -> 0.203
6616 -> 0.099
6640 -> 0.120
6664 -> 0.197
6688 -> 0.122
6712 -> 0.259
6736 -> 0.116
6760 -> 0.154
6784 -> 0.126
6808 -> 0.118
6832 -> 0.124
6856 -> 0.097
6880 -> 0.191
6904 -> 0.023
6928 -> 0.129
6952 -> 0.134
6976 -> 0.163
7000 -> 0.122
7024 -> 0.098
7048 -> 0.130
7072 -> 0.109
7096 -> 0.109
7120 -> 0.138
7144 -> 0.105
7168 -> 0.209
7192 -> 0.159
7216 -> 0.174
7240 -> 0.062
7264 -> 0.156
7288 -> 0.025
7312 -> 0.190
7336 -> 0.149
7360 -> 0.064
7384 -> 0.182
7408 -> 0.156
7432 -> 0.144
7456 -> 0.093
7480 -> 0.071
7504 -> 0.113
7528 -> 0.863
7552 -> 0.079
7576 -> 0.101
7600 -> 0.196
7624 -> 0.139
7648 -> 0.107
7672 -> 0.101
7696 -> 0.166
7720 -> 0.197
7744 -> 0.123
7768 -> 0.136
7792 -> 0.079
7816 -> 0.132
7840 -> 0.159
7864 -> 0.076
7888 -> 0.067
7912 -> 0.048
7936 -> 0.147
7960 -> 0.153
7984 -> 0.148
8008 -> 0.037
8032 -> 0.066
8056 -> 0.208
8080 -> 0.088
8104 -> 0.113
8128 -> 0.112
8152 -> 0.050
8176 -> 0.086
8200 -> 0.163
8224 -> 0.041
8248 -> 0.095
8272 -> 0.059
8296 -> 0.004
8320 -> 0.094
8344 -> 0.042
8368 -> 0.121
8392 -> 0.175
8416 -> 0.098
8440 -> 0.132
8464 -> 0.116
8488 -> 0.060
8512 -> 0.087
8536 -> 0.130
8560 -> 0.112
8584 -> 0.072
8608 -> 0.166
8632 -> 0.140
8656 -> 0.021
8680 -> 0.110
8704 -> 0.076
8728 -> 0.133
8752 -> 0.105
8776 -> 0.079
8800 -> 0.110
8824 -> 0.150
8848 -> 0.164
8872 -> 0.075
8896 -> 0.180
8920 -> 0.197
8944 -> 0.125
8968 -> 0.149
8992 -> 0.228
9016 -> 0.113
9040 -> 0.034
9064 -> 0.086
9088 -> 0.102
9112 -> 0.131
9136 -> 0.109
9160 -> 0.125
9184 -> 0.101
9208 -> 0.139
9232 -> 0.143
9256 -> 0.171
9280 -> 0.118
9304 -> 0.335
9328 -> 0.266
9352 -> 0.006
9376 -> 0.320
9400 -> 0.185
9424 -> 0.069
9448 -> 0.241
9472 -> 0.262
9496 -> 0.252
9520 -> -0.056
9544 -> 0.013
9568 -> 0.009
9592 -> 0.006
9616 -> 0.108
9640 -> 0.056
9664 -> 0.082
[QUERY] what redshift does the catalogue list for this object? 0.146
